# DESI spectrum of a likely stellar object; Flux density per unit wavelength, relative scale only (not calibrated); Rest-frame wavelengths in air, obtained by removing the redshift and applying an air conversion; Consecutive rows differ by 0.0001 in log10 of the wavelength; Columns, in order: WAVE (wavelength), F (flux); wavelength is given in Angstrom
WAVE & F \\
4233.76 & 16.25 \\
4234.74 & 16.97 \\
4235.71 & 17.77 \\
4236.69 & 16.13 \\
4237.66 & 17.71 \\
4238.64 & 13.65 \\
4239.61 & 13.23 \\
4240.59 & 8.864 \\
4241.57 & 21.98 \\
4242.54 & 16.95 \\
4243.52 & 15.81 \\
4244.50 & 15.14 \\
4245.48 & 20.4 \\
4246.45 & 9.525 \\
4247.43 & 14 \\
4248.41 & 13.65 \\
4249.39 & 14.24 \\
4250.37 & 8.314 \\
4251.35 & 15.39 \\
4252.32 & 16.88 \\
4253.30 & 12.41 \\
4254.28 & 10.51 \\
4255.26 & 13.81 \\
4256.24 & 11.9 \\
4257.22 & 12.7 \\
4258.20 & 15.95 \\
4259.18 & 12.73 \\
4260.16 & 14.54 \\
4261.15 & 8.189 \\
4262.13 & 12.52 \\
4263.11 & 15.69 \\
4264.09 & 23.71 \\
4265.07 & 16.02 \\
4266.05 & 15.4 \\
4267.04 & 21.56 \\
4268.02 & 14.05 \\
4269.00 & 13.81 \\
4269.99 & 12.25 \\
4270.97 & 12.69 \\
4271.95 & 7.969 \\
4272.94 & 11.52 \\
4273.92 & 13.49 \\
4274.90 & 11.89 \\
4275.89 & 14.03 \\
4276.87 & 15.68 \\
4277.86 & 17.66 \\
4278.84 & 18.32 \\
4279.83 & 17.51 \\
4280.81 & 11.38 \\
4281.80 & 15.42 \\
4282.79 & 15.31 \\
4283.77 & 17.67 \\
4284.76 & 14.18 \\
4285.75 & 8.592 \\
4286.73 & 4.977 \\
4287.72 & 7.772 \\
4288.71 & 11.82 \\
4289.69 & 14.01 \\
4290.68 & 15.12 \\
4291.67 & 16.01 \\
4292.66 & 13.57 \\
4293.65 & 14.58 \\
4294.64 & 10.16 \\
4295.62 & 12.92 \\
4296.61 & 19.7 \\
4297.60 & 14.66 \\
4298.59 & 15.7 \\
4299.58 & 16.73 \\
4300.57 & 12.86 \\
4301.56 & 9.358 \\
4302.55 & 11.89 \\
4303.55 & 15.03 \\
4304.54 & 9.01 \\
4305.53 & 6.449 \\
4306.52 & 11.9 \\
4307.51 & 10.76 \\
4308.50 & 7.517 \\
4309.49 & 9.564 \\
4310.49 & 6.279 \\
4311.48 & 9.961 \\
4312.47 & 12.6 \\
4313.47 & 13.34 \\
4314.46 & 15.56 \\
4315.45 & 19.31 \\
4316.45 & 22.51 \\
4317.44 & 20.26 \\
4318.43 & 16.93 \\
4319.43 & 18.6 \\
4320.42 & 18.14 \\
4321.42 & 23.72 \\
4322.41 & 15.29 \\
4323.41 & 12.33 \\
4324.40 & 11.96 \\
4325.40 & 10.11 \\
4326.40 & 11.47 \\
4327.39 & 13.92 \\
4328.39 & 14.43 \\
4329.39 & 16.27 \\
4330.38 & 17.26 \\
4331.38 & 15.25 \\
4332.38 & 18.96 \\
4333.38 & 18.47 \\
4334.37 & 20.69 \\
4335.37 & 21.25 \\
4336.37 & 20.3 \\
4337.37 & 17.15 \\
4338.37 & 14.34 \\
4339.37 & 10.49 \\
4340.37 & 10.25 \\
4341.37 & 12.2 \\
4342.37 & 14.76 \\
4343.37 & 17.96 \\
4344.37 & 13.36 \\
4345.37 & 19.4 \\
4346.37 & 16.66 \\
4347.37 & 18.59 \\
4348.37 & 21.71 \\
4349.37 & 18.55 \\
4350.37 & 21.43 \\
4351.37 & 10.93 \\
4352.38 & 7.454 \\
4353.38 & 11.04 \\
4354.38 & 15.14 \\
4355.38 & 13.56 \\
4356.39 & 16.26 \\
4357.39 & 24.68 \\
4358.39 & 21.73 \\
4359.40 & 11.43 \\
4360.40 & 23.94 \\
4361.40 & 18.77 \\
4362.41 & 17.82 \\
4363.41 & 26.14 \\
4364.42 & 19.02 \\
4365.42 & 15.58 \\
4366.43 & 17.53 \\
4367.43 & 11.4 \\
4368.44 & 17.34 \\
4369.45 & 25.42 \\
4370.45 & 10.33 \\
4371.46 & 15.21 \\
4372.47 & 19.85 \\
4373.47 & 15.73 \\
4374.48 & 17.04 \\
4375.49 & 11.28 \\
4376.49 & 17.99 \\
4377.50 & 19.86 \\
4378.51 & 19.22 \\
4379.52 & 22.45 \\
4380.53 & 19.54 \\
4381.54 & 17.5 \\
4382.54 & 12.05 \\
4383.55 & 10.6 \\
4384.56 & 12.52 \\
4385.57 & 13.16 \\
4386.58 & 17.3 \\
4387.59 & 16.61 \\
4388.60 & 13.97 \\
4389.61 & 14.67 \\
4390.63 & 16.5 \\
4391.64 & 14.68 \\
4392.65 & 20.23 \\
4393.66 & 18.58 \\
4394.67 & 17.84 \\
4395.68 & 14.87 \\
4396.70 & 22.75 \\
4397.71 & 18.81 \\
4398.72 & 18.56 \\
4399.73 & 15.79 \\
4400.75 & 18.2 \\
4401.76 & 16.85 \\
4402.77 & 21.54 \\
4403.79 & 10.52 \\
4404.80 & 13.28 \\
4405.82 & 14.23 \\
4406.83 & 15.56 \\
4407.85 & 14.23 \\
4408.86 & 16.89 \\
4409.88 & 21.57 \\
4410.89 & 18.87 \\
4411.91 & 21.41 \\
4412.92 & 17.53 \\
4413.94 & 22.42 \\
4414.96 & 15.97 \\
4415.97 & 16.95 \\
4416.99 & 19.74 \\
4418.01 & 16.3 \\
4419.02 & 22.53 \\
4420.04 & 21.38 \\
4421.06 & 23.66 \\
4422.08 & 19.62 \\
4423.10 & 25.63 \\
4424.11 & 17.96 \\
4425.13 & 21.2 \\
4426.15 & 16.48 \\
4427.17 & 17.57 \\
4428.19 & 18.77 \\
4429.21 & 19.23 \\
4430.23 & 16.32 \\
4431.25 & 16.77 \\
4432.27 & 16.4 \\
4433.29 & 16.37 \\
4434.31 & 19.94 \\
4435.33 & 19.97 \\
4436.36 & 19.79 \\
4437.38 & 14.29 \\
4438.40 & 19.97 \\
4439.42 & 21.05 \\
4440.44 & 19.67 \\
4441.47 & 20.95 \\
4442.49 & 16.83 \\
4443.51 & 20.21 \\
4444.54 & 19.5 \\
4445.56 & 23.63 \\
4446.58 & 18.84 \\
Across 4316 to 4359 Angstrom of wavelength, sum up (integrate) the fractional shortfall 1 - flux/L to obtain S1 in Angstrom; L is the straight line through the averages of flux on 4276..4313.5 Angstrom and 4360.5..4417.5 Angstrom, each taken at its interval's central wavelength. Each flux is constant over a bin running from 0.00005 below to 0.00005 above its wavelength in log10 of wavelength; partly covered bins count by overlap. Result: -4.77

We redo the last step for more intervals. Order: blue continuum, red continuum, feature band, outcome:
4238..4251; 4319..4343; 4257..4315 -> 6.6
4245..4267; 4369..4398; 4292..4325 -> 2.9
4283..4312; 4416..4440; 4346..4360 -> -1.3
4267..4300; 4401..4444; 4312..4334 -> -1.6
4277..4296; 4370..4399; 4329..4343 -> -1.1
